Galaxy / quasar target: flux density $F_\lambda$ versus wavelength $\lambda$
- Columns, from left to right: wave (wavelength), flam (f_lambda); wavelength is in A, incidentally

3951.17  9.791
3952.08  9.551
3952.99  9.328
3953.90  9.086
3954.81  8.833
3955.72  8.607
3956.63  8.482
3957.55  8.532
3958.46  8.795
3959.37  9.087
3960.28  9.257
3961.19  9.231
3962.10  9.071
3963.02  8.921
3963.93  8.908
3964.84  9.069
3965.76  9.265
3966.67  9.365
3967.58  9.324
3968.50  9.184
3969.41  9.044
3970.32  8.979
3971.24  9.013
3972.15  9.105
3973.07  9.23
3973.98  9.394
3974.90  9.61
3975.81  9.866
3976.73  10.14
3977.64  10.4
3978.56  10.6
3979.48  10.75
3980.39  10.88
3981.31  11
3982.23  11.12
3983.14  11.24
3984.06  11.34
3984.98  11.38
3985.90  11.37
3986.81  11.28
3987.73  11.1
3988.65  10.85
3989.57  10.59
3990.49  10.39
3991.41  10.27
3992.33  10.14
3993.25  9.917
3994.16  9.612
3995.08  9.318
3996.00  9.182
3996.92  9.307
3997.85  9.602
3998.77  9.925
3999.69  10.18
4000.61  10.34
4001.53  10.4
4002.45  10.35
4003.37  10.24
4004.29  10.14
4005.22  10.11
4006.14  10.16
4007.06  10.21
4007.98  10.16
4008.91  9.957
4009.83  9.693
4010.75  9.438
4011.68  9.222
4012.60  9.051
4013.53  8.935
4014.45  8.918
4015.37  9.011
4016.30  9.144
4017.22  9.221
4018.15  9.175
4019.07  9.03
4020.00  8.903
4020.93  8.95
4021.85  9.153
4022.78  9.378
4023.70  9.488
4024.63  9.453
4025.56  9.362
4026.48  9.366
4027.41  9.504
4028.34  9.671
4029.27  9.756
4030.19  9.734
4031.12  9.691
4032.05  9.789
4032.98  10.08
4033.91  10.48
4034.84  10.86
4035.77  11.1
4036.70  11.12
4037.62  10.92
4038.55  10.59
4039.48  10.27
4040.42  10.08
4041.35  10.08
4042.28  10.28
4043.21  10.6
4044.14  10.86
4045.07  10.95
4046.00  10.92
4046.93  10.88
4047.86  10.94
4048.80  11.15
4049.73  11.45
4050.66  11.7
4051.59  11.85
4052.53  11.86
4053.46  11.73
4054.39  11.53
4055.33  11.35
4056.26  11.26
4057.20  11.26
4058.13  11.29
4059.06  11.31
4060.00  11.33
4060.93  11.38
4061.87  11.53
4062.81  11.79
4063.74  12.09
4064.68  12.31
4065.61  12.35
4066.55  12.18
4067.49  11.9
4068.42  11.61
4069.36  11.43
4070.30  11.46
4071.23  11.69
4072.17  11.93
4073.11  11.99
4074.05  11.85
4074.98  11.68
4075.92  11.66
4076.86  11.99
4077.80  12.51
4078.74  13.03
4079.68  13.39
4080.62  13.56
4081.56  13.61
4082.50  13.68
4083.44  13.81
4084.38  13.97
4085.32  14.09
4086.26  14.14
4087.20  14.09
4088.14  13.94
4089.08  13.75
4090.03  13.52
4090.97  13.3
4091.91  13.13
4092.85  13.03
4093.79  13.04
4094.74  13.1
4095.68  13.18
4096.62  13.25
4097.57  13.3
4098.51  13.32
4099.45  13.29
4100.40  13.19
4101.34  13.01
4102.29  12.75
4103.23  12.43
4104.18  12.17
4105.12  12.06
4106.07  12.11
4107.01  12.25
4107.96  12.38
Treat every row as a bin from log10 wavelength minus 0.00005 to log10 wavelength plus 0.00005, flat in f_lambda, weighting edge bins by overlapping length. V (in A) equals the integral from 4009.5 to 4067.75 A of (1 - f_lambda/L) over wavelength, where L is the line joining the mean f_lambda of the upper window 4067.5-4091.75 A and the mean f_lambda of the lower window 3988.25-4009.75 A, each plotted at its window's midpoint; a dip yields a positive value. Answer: 5.1 A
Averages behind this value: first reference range 10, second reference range 12.9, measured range 10.5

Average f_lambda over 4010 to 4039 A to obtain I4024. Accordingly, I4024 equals 9.63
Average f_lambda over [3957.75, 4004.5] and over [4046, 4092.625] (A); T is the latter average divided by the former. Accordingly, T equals 1.23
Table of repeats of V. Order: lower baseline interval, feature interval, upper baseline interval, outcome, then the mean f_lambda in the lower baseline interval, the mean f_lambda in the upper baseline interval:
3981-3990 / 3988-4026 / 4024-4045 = 3.65 A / 11.1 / 10.2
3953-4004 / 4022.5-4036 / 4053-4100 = 1.69 A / 9.83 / 12.5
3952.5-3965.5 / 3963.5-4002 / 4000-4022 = -3.36 A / 8.95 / 9.59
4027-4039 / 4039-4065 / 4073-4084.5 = 0.26 A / 10.3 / 12.8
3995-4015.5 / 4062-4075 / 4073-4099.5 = 0.59 A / 9.75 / 13.2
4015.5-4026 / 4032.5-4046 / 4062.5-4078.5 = -0.52 A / 9.19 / 11.9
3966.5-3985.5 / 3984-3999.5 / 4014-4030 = -0.80 A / 10.1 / 9.28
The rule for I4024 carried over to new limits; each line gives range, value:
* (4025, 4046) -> 10.2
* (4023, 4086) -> 11.4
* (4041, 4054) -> 11.1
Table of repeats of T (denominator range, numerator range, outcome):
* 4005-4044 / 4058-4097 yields 1.29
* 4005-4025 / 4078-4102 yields 1.43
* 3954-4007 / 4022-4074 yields 1.11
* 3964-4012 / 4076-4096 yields 1.33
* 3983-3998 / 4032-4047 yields 1.02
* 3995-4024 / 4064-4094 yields 1.34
